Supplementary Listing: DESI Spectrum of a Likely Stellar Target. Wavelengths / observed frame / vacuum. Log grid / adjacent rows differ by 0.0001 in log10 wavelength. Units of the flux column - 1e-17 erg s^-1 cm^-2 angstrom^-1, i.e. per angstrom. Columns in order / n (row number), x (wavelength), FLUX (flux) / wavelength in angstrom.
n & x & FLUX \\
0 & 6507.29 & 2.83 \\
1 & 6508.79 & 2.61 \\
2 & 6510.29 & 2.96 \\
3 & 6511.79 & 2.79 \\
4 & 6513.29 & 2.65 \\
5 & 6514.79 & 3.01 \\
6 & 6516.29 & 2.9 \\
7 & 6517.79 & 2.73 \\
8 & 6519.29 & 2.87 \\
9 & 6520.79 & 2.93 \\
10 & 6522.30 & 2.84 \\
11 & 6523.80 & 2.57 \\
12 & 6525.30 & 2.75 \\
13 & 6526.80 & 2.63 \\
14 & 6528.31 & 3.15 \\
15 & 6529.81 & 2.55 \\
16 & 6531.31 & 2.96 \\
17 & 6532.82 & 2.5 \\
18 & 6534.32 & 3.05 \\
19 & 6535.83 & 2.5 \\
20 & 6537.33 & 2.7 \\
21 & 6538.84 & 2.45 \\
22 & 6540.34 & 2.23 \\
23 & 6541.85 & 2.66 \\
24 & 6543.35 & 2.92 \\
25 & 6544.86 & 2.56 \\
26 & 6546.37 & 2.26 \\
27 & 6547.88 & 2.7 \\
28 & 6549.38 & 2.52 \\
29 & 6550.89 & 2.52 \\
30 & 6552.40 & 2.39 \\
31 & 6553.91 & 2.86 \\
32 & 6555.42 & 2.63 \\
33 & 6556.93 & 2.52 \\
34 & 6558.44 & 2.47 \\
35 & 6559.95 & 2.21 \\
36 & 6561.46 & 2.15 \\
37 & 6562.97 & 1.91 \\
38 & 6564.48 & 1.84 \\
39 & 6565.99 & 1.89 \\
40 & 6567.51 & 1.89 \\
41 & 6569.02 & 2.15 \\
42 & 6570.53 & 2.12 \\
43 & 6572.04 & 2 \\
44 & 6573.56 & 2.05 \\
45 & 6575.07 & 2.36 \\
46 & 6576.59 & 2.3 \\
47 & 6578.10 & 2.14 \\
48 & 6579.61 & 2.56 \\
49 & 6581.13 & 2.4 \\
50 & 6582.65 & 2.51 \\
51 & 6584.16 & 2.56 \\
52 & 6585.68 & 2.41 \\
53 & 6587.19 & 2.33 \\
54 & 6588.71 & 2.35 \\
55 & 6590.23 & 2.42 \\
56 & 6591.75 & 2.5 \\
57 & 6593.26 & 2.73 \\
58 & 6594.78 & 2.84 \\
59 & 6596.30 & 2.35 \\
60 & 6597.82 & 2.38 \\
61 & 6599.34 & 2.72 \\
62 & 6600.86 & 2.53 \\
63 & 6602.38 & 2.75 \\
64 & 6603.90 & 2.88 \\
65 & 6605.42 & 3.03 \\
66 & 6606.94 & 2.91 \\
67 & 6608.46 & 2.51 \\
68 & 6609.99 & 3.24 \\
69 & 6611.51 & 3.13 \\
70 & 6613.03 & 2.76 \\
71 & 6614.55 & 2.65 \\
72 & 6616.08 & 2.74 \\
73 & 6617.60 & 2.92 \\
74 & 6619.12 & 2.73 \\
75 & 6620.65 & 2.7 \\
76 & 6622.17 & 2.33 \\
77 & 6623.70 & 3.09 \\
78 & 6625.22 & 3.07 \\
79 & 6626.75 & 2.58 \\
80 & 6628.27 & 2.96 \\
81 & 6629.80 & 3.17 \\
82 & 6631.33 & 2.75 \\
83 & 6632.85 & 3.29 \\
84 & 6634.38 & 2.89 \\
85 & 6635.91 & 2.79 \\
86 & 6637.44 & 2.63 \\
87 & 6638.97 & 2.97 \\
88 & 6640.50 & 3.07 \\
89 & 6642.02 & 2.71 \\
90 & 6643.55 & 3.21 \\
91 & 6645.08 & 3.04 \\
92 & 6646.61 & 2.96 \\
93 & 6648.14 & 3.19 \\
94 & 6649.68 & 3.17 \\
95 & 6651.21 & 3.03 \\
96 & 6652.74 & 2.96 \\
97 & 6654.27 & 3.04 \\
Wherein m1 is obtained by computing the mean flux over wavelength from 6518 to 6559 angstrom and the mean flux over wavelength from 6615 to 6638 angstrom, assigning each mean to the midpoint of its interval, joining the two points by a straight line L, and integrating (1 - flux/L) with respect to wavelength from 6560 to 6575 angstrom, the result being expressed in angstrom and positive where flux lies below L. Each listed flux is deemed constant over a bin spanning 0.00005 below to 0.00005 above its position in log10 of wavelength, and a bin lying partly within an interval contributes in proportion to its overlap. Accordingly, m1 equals 3.8 angstrom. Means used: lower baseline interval 2.66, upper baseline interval 2.84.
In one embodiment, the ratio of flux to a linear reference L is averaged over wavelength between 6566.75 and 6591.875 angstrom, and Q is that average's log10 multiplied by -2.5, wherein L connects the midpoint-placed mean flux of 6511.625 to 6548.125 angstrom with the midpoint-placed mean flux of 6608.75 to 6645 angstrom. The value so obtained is 0.22 mag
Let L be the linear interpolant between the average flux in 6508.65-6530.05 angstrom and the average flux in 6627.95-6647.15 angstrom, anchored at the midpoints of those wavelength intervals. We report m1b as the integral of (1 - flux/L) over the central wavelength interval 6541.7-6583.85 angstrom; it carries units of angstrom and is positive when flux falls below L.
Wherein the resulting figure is 7.73 angstrom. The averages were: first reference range 2.81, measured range 2.34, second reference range 2.96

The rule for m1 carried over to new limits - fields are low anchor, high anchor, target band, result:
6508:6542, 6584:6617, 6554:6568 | 2.6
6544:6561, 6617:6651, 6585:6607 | 1.0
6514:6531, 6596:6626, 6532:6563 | 3.1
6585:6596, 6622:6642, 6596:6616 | -0.8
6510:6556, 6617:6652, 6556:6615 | 7.8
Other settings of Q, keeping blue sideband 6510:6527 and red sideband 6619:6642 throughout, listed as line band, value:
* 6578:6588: 0.17 mag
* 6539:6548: 0.11 mag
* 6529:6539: 0.05 mag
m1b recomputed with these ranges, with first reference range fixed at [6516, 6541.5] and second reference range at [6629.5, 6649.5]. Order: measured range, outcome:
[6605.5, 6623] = 0.7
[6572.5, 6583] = 1.9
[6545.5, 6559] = 1.1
